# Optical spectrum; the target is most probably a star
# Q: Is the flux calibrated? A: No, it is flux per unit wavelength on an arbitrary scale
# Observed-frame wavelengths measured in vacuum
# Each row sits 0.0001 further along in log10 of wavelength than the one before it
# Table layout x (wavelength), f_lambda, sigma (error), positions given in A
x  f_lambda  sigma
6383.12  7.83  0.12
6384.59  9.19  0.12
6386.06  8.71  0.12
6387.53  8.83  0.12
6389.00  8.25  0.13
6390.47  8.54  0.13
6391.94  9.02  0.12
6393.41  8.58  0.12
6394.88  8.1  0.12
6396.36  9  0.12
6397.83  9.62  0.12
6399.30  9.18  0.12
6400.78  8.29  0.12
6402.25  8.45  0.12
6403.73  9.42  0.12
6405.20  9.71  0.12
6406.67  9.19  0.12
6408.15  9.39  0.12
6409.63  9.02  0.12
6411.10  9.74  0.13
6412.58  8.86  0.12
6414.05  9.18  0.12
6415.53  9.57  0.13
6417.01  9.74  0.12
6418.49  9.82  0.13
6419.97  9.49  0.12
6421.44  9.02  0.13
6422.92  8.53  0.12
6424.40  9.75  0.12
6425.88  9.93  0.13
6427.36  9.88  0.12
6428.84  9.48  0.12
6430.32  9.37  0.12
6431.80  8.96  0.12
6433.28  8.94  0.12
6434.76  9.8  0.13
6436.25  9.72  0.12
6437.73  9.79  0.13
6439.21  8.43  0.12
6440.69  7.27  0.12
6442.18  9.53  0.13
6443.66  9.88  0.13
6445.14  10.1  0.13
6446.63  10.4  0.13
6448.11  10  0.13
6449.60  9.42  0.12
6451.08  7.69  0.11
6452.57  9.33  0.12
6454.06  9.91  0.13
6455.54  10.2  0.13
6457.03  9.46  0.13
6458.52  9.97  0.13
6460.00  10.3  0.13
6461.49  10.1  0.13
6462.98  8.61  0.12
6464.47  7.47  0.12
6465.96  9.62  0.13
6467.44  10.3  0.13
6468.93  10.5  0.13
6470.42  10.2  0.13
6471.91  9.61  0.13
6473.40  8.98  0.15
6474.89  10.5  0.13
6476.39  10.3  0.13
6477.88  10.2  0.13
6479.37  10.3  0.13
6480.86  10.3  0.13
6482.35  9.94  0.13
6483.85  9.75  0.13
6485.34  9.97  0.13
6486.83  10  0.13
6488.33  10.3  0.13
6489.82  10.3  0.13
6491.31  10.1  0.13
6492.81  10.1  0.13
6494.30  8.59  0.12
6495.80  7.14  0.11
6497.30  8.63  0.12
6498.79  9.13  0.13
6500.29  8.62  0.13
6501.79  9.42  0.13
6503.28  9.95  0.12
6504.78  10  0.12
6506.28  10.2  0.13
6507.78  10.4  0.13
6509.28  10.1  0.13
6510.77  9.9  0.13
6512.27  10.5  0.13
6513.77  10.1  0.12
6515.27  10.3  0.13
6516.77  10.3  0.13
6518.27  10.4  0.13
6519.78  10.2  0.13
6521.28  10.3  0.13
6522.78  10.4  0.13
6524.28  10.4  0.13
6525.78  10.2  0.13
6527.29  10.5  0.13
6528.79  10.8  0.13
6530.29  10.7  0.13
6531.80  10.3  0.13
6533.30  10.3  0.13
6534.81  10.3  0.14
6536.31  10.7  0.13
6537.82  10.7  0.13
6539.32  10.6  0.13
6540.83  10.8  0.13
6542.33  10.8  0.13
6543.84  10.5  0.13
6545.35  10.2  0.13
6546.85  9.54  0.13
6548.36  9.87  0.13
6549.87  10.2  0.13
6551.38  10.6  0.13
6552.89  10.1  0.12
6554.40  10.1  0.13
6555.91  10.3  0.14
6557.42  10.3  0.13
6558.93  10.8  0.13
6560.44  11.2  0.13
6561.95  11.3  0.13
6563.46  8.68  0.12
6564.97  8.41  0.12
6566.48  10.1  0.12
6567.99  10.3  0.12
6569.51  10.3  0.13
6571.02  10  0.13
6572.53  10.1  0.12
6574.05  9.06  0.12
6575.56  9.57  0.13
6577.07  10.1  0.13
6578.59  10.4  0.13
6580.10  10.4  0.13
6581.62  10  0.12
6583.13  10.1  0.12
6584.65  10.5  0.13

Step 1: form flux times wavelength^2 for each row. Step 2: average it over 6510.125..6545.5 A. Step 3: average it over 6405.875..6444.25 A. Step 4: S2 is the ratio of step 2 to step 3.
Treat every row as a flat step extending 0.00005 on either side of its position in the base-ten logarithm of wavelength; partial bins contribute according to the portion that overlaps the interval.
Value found 1.2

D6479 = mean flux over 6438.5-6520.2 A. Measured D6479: 9.69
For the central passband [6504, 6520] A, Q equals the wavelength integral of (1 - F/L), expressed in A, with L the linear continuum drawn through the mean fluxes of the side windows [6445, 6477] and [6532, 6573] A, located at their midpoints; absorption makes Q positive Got -0.3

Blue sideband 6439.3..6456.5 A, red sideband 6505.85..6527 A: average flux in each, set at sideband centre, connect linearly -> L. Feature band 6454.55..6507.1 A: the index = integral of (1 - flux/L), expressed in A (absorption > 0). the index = 0.6 A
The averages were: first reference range 9.39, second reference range 10.3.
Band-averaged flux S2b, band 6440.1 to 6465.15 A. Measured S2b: 9.41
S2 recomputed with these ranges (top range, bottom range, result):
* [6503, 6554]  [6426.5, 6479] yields 1.11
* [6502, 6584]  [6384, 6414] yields 1.19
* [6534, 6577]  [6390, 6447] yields 1.15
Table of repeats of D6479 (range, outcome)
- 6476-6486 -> 10.1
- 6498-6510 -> 9.72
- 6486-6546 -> 10.1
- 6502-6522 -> 10.2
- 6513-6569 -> 10.3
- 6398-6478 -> 9.45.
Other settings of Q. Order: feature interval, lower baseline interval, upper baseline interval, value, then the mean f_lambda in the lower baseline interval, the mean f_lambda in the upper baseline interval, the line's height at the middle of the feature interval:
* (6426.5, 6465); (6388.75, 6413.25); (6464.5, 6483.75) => 0.7 A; 8.98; 9.96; 9.58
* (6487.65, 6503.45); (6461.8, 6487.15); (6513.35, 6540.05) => 1.2 A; 9.8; 10.4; 10.1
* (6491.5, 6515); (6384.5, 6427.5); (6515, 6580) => 0.8 A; 9.12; 10.3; 9.9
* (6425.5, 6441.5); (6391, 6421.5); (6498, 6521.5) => 0.3 A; 9.16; 9.98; 9.38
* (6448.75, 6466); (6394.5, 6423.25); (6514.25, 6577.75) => 0.4 A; 9.19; 10.3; 9.56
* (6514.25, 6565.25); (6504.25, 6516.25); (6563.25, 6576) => -2.1 A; 10.2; 9.66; 9.93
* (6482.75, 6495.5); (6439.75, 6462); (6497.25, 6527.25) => 0.1 A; 9.55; 10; 9.84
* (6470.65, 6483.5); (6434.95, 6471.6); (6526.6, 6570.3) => -0.4 A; 9.51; 10.3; 9.72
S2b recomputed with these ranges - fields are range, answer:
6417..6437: 9.45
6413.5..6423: 9.39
